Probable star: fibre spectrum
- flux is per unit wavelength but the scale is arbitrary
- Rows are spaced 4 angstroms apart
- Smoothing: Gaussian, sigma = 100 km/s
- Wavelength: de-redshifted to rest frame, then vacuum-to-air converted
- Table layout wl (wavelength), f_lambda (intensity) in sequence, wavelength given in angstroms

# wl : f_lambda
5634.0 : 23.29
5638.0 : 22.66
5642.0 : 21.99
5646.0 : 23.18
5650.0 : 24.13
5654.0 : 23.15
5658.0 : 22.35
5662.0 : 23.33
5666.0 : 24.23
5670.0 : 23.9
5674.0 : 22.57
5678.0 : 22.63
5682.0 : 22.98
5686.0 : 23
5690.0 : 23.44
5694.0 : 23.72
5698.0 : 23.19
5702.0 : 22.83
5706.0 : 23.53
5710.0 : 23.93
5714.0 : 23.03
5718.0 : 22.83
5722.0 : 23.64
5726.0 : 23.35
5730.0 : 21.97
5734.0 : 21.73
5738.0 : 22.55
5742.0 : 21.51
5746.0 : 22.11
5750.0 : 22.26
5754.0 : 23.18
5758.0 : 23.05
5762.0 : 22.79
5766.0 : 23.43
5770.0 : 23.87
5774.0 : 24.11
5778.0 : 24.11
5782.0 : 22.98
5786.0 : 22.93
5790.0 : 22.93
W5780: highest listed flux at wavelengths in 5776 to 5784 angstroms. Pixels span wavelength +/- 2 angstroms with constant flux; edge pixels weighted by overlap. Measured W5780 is 24.11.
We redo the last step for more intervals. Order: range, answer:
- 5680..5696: 23.72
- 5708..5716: 23.93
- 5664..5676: 24.23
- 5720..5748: 23.64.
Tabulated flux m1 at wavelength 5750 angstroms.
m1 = 22.26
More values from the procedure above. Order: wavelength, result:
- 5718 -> 22.83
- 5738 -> 22.55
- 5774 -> 24.11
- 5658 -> 22.35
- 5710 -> 23.93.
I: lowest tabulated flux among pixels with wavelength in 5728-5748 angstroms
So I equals 21.51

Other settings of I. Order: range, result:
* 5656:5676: 22.35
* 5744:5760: 22.11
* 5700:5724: 22.83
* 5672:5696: 22.57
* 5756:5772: 22.79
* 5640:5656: 21.99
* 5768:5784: 22.98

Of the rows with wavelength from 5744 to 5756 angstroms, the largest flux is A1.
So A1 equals 23.18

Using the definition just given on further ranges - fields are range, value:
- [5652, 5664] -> 23.33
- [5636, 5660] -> 24.13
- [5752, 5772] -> 23.87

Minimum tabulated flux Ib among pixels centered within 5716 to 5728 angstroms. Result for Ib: 22.83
